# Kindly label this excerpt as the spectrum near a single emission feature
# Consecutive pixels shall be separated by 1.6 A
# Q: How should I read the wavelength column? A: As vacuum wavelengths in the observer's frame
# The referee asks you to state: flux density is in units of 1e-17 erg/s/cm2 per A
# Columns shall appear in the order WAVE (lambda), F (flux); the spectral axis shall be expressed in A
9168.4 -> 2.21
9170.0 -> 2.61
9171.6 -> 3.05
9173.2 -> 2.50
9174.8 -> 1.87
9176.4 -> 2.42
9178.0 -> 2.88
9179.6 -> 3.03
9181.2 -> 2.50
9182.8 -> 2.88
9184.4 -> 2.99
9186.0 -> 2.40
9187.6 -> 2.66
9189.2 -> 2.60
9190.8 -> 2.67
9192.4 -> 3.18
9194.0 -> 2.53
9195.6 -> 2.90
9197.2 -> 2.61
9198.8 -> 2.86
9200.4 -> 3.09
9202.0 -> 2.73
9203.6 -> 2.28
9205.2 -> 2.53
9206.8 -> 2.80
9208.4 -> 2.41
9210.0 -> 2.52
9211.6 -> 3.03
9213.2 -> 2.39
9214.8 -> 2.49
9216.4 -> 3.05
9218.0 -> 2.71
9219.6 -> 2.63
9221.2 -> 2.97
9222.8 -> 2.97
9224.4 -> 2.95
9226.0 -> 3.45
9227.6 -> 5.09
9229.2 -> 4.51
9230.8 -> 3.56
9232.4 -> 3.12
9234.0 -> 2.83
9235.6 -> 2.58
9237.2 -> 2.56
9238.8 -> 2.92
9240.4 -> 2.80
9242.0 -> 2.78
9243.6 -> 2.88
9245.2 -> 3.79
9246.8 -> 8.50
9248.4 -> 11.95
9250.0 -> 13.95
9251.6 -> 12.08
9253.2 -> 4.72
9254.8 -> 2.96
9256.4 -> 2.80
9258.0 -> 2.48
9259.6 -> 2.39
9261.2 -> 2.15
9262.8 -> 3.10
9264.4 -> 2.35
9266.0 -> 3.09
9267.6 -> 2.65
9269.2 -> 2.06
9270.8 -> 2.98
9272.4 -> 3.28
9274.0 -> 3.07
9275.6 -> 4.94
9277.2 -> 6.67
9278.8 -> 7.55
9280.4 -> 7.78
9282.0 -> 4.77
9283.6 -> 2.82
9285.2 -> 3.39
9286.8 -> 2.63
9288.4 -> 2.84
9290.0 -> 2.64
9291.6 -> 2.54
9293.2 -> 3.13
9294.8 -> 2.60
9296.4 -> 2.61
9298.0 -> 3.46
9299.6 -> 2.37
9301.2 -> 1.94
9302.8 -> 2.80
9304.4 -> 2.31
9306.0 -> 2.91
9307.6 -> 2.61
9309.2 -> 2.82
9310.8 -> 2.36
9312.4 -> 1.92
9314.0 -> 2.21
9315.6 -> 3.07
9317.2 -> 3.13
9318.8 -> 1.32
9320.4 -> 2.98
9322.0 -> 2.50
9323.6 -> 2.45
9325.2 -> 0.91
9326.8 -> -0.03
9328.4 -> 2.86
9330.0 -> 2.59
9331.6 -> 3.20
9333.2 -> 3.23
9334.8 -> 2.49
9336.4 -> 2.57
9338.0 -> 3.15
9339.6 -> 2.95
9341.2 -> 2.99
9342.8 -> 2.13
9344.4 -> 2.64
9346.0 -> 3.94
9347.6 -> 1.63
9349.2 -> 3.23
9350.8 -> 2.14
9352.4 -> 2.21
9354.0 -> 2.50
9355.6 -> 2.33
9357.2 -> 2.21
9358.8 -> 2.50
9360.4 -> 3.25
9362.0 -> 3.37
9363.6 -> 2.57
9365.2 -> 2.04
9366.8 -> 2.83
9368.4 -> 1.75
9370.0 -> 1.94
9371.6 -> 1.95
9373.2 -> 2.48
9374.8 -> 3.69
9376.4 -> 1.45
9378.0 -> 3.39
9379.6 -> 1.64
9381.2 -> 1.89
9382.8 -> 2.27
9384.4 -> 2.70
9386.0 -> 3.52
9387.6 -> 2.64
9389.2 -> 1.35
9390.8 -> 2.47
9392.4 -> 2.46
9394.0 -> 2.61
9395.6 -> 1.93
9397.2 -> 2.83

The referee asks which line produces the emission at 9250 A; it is Halpha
